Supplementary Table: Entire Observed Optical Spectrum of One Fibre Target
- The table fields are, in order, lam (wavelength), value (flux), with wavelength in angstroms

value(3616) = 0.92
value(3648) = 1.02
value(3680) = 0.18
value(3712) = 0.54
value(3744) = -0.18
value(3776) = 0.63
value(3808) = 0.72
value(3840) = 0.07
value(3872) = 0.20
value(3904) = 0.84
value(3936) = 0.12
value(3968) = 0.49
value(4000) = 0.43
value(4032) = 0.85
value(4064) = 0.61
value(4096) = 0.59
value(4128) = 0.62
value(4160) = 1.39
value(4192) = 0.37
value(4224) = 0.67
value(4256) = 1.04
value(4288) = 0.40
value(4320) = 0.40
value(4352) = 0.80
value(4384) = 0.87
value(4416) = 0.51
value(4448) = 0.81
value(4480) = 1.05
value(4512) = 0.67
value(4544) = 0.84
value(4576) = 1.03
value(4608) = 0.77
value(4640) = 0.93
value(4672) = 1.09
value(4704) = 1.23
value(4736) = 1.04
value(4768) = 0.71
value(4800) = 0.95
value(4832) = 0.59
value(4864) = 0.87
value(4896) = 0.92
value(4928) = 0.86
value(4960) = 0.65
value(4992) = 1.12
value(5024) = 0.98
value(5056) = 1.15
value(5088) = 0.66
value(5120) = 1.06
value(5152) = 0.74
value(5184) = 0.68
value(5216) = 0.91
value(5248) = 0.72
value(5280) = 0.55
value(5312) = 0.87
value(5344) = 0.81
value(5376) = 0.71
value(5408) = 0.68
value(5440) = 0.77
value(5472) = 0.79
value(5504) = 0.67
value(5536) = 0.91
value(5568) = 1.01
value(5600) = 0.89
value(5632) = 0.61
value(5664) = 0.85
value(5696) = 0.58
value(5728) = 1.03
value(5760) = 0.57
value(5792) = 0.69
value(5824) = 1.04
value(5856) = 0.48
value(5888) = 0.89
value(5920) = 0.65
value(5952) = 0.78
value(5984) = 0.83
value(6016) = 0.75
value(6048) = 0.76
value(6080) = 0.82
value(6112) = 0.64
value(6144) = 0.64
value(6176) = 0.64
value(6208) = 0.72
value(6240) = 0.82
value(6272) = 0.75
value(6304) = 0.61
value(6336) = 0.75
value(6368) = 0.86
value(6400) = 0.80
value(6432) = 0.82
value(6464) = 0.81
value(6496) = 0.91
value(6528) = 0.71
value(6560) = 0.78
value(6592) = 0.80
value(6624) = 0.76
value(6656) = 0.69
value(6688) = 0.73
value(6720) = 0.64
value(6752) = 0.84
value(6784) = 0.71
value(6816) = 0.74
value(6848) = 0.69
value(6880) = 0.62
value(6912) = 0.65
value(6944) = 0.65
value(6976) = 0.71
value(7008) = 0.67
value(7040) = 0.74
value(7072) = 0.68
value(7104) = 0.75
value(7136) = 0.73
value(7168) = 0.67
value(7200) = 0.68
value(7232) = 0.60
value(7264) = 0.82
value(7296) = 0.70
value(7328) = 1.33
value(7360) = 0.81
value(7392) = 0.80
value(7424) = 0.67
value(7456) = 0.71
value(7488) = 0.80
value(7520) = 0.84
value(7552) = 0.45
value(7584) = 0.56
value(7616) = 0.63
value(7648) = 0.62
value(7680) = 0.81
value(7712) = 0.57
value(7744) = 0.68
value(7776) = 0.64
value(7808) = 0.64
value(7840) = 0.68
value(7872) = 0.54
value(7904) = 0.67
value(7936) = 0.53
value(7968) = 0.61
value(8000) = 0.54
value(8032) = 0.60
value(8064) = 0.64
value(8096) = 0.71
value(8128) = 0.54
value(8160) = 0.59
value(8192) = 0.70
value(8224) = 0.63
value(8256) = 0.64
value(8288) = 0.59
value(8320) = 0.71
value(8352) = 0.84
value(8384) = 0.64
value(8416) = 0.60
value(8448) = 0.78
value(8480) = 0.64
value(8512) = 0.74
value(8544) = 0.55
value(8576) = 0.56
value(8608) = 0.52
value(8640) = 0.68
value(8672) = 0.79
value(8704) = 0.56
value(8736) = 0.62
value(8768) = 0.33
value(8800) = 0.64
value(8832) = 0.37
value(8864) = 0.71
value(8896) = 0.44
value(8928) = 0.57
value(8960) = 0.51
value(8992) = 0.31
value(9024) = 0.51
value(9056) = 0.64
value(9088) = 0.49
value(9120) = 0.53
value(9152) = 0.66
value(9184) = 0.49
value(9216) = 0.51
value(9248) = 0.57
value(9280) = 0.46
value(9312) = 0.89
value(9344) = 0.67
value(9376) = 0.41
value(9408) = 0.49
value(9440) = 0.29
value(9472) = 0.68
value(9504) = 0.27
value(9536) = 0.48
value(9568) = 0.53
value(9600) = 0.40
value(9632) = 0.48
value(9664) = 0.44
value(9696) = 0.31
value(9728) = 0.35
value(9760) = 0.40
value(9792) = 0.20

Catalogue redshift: 0.12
